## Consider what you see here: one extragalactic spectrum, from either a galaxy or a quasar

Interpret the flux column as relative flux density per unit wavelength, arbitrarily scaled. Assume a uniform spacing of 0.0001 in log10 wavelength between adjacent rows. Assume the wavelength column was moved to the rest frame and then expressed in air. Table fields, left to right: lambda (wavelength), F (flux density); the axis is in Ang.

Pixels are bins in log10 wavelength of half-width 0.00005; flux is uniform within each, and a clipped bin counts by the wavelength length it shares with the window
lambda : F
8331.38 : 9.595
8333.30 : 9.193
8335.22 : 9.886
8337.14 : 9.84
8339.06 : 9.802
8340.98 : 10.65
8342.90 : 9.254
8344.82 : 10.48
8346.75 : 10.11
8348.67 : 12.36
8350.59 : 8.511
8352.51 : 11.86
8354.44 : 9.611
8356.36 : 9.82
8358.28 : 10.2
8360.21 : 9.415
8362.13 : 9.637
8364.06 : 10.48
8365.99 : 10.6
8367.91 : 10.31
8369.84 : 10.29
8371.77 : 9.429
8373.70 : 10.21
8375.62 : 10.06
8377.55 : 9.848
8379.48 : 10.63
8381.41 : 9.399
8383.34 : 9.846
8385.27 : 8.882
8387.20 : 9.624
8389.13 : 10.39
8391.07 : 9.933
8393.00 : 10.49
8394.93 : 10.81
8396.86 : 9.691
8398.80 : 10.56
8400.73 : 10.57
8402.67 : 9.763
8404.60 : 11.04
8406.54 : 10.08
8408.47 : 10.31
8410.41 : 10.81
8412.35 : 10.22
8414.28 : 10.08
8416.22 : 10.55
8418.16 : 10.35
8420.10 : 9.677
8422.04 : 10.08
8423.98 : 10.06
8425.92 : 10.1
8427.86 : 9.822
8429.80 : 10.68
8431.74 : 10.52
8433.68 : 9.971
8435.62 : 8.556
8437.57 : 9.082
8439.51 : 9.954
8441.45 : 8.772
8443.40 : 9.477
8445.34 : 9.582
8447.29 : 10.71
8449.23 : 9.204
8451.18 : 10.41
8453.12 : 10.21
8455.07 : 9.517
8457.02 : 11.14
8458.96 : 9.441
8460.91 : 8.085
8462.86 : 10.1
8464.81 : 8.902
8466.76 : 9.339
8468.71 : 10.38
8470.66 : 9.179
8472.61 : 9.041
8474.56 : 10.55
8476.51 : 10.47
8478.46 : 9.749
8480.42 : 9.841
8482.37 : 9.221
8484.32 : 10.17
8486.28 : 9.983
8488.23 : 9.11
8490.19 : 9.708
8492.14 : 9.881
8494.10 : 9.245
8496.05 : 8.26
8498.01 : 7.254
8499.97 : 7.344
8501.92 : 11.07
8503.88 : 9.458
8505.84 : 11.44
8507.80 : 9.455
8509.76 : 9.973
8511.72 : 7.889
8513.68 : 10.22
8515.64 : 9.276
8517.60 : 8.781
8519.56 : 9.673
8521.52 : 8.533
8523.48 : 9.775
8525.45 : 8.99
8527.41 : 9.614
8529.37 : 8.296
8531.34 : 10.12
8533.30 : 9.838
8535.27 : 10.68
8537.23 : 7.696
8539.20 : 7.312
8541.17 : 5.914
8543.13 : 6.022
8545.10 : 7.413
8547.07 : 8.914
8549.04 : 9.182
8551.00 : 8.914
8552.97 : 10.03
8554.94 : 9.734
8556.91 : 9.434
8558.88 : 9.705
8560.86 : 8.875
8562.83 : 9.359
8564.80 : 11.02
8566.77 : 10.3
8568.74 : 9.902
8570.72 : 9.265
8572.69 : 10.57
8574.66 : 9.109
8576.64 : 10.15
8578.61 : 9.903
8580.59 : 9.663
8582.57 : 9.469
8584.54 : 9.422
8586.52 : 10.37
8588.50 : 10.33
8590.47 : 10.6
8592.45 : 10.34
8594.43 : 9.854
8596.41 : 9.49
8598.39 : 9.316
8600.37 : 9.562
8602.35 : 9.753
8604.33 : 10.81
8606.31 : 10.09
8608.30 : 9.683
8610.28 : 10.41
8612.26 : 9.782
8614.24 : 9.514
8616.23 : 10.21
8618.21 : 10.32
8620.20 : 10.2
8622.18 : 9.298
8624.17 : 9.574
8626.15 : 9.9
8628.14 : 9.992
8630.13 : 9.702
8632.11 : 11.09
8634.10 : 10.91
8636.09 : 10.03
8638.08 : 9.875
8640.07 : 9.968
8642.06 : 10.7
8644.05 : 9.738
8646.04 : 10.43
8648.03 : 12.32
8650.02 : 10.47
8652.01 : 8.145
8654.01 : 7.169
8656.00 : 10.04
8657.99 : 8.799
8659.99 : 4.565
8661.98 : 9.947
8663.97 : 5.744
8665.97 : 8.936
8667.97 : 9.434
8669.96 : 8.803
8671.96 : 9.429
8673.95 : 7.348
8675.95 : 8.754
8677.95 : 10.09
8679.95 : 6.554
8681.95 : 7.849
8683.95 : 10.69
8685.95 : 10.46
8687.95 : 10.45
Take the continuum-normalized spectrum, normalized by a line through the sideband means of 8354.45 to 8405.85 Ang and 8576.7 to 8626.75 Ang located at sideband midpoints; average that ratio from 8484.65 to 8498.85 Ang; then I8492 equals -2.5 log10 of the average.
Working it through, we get 0.10 mag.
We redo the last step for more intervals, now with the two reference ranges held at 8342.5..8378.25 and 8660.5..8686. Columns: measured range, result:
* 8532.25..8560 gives 0.074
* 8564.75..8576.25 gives -0.094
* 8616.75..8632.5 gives -0.128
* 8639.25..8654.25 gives -0.144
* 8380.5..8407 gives -0.010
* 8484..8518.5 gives 0.013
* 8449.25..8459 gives -0.047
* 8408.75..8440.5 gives -0.022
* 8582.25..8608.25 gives -0.109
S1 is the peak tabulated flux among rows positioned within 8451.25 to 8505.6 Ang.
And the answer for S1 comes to 11.14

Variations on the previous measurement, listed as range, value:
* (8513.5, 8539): 10.68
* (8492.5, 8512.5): 11.44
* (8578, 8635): 11.09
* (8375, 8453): 11.04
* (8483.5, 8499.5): 10.17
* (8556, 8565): 11.02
